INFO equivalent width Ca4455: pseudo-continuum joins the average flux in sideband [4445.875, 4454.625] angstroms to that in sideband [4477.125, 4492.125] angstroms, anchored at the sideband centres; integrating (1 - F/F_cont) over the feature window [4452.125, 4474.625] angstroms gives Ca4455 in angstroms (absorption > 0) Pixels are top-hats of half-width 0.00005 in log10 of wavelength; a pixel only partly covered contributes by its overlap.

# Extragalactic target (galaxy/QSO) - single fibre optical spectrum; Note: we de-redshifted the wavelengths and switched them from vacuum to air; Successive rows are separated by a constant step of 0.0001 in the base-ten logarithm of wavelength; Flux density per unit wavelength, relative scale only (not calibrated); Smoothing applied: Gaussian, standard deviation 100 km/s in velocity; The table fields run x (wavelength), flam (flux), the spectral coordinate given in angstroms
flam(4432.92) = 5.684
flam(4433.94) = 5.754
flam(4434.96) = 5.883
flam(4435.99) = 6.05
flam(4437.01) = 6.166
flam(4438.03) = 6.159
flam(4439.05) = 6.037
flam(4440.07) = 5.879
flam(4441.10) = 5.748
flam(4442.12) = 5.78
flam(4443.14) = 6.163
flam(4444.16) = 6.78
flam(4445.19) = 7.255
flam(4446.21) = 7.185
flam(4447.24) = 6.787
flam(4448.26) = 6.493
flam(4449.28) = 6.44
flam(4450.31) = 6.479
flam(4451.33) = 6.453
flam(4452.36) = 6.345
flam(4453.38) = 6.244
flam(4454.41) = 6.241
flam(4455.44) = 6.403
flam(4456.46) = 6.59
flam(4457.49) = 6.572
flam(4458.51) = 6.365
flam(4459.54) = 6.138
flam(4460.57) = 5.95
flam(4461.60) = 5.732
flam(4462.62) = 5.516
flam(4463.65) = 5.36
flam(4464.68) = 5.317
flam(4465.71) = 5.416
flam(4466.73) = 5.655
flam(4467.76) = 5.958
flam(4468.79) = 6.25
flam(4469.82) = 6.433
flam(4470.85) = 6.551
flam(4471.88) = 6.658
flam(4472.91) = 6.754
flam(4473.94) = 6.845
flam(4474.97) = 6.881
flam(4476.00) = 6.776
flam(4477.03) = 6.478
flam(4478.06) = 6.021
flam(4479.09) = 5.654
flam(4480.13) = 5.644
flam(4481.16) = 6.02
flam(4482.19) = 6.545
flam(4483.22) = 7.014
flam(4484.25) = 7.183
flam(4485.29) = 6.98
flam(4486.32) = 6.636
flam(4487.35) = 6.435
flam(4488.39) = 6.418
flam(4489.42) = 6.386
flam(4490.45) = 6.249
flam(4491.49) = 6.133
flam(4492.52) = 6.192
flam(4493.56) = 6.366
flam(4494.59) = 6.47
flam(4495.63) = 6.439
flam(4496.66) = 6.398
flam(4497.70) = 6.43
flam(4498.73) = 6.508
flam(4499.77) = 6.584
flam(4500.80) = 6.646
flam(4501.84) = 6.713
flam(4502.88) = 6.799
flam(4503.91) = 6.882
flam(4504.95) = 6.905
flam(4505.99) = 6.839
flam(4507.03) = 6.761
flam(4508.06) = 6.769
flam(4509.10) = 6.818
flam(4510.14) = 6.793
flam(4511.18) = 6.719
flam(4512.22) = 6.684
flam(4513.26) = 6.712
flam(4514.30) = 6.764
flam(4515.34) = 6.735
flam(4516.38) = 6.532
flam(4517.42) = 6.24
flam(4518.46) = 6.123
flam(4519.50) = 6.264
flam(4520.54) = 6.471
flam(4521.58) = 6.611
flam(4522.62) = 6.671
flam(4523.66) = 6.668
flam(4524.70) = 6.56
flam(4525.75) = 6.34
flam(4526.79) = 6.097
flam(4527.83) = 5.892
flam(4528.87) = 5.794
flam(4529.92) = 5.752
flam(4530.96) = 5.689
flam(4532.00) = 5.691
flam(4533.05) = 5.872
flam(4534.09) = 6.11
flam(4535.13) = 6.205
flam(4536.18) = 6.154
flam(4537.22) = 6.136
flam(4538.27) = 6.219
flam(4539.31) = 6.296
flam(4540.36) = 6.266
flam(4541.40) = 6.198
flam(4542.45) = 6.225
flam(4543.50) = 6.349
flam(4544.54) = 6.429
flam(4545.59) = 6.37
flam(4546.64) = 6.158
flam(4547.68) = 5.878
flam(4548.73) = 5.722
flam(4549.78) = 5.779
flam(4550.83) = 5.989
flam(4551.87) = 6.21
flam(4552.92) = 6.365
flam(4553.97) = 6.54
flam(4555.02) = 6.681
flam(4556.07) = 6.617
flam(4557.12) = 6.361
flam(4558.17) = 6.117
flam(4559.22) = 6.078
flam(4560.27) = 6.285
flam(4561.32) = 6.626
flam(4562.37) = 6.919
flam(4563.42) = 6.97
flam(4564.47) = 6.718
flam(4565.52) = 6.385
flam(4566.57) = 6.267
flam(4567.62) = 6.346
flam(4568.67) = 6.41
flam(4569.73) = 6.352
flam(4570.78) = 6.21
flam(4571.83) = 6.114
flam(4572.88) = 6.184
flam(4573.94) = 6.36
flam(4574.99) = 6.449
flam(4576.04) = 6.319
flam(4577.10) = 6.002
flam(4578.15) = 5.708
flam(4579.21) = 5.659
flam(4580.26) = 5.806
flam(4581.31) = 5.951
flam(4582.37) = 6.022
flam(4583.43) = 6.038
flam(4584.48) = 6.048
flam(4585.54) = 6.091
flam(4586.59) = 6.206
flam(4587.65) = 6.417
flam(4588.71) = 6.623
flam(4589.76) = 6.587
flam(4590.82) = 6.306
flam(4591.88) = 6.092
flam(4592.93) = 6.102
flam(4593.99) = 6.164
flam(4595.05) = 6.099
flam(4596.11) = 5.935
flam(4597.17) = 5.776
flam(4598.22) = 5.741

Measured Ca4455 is 1.1 angstroms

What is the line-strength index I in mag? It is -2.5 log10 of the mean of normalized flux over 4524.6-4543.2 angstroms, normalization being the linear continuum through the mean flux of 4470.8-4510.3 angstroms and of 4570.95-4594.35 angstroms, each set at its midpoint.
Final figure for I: 0.05 mag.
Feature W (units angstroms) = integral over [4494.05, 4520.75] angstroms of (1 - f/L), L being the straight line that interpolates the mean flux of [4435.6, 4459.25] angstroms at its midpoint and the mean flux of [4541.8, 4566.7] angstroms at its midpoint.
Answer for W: -1.1 angstroms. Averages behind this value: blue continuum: 6.38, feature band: 6.62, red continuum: 6.33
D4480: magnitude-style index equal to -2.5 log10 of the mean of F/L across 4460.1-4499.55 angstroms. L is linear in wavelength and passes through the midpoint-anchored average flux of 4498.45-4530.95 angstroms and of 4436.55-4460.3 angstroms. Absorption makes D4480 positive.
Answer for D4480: 0.03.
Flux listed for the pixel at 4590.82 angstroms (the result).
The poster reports 6.306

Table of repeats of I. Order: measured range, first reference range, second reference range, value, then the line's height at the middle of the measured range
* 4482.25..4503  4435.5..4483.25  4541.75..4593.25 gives -0.05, 6.25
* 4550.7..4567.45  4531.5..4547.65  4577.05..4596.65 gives -0.05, 6.14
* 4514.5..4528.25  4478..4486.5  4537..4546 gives -0.02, 6.33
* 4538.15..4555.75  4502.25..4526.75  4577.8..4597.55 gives 0.03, 6.39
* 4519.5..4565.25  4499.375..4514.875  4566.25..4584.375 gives 0.03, 6.43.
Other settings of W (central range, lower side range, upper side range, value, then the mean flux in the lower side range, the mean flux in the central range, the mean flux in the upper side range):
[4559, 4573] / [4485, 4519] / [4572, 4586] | -0.7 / 6.58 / 6.44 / 6.05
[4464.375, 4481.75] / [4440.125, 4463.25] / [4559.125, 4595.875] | 0.3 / 6.33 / 6.21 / 6.25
